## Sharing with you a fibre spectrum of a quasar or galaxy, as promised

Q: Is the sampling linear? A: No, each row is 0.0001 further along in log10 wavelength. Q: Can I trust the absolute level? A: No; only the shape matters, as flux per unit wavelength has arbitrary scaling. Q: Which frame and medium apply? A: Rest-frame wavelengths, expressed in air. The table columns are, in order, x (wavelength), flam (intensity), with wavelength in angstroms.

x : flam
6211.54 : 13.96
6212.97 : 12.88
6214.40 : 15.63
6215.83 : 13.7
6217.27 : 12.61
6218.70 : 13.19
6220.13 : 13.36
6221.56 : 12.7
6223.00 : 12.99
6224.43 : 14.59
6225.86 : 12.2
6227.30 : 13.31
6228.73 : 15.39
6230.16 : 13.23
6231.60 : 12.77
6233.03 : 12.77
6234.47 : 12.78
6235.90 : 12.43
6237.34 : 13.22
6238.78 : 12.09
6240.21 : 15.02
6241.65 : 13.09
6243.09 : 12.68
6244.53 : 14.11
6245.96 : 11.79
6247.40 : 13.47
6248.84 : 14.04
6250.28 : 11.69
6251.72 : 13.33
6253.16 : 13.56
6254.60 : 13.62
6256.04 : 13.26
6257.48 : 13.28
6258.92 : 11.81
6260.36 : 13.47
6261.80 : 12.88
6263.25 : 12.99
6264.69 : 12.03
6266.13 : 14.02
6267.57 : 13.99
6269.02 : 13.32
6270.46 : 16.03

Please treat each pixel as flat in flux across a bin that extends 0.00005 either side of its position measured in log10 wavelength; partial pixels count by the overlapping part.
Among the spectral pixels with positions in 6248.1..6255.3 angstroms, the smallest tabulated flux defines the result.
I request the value 11.69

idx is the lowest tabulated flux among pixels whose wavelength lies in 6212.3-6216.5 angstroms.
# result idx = 12.88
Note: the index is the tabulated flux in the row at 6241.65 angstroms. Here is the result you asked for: 13.09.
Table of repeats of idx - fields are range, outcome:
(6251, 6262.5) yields 11.81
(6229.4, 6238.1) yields 12.43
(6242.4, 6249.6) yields 11.79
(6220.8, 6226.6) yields 12.2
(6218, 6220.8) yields 13.19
